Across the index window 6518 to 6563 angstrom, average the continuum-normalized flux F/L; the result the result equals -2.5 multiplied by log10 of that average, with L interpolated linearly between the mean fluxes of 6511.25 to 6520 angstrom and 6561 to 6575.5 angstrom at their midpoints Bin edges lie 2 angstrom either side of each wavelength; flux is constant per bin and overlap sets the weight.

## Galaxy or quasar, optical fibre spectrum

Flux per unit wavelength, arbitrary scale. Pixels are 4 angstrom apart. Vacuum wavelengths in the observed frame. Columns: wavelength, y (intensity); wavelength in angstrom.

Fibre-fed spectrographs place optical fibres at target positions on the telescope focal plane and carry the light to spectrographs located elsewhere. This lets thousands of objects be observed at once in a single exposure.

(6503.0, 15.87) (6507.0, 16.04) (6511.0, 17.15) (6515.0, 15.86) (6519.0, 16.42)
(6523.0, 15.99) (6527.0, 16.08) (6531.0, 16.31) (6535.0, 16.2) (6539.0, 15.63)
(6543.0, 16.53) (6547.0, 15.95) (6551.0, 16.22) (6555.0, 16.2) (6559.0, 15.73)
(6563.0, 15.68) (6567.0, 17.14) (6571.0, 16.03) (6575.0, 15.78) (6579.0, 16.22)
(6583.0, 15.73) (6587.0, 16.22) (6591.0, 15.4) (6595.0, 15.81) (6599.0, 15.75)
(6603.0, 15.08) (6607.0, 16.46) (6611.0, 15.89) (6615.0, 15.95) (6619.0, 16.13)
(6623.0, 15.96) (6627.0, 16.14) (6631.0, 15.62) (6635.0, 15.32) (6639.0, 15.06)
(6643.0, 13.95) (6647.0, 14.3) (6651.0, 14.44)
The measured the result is 0.01 mag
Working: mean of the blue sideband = 16.3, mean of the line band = 16.1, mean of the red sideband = 16.2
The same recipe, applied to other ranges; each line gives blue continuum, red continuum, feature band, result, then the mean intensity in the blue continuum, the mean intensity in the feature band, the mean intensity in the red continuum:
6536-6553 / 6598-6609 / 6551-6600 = 0.00 mag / 16.1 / 16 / 15.8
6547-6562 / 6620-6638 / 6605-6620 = -0.02 mag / 16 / 16.1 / 15.7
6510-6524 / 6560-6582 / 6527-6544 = 0.01 mag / 16.3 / 16.1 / 16.1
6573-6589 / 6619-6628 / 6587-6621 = 0.01 mag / 16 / 15.8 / 16.1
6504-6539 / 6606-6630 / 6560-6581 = 0.00 mag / 16.2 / 16.1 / 16.1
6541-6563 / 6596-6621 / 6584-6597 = 0.01 mag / 16.1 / 15.8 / 15.9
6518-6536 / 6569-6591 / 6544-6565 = 0.01 mag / 16.2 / 16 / 15.9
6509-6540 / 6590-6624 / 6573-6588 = 0.00 mag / 16.2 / 16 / 15.8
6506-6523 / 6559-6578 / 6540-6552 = 0.00 mag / 16.3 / 16.2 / 16.1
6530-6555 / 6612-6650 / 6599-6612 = -0.01 mag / 16.1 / 15.8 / 15.4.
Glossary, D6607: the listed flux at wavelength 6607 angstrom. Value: 16.46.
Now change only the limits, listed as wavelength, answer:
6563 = 15.68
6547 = 15.95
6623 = 15.96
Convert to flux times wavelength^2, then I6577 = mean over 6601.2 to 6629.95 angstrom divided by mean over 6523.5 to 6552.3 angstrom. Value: 1.01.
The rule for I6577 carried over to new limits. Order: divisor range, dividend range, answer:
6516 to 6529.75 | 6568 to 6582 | 1.01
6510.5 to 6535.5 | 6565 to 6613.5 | 1.00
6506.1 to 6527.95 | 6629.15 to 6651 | 0.94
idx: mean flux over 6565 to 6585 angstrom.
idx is 16.2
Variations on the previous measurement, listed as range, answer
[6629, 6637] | 15.5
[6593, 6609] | 15.8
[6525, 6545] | 16.1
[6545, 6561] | 16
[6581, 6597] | 15.8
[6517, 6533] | 16.2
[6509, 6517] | 16.5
